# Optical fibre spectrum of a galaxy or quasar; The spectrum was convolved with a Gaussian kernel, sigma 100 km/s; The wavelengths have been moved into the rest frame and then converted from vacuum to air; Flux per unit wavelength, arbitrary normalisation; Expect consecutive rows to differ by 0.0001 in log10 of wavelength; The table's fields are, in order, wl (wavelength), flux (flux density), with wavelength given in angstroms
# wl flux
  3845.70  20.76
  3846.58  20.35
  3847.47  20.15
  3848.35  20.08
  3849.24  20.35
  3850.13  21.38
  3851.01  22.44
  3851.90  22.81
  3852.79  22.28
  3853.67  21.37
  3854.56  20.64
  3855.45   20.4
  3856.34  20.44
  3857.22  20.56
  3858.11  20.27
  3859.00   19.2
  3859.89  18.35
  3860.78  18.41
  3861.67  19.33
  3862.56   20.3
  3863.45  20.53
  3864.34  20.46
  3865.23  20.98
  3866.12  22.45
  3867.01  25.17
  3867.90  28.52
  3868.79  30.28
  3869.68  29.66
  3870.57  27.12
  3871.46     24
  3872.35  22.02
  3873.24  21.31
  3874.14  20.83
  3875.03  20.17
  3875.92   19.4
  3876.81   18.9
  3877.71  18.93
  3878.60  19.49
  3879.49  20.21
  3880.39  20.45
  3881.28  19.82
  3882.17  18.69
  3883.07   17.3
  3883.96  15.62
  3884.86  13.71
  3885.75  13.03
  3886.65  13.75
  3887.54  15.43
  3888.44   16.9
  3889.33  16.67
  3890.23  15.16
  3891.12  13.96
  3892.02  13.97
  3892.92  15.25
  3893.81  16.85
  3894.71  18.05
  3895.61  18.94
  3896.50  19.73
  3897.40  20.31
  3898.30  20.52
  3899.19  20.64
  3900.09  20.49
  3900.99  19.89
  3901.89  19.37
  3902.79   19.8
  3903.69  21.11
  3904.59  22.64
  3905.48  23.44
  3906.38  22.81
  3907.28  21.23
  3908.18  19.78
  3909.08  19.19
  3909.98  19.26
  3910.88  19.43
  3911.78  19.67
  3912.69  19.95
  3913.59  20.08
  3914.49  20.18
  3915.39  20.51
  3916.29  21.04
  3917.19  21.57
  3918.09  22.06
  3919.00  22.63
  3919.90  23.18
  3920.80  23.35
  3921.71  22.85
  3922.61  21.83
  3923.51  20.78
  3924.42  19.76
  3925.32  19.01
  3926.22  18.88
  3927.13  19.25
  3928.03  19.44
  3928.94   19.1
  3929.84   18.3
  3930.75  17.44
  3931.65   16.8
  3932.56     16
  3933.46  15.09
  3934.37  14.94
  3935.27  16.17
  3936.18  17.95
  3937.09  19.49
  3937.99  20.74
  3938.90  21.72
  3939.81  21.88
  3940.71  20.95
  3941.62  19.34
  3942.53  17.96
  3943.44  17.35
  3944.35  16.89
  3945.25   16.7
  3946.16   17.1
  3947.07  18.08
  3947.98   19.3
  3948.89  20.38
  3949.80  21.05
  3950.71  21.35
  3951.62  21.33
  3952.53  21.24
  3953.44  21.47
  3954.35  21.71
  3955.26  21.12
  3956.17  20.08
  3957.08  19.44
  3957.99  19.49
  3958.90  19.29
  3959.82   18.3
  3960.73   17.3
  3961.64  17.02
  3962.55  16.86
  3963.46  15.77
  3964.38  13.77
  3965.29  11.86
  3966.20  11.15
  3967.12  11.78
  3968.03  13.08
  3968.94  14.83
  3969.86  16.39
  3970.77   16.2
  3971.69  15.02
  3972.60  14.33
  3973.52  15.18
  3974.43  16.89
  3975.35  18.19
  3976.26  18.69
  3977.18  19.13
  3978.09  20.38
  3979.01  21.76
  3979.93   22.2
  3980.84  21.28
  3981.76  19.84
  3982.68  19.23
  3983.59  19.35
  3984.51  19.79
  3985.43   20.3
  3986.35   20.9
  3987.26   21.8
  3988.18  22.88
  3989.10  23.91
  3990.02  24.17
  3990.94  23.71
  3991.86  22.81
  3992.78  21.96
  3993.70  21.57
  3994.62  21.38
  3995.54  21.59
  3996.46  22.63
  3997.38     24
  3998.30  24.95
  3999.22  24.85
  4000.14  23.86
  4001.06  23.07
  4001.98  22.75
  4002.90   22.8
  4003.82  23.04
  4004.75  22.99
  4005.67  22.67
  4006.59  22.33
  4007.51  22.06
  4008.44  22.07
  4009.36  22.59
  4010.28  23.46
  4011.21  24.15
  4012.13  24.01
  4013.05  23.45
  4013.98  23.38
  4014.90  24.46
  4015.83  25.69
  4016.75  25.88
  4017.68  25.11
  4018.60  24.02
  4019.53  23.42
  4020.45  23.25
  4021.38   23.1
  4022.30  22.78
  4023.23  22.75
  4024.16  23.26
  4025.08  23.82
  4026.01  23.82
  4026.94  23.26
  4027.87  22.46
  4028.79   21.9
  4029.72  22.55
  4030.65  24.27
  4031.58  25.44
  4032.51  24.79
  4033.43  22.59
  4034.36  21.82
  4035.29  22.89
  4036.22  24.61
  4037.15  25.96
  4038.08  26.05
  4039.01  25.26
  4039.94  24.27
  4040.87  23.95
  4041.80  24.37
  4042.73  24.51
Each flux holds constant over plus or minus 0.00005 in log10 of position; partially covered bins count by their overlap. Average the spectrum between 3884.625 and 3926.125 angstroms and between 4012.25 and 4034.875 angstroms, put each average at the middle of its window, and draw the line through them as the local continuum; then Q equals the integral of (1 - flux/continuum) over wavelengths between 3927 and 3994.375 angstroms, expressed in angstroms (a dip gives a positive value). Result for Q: 8.3 angstroms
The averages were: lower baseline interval 19.4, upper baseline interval 23.6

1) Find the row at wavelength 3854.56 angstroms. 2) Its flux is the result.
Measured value 20.64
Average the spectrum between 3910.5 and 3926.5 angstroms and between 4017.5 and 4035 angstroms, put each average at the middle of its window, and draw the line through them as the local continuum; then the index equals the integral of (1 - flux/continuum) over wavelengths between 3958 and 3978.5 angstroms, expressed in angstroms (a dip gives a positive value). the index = 5.6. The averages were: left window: 21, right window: 23.4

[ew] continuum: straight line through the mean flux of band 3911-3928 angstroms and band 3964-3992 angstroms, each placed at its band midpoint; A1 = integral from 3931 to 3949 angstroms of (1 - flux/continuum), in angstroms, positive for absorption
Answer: 1.61 angstroms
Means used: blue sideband 20.9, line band 18.2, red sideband 18.4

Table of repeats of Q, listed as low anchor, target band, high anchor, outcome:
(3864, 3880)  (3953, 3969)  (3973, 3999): 3.38 angstroms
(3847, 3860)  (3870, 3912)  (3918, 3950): 2.03 angstroms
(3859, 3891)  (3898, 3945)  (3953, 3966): -2.39 angstroms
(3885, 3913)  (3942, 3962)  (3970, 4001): 0.62 angstroms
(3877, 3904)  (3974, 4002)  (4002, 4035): 0.62 angstroms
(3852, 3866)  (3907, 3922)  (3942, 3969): -1.62 angstroms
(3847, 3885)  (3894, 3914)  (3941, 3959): 0.15 angstroms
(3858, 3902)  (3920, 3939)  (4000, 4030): 1.76 angstroms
